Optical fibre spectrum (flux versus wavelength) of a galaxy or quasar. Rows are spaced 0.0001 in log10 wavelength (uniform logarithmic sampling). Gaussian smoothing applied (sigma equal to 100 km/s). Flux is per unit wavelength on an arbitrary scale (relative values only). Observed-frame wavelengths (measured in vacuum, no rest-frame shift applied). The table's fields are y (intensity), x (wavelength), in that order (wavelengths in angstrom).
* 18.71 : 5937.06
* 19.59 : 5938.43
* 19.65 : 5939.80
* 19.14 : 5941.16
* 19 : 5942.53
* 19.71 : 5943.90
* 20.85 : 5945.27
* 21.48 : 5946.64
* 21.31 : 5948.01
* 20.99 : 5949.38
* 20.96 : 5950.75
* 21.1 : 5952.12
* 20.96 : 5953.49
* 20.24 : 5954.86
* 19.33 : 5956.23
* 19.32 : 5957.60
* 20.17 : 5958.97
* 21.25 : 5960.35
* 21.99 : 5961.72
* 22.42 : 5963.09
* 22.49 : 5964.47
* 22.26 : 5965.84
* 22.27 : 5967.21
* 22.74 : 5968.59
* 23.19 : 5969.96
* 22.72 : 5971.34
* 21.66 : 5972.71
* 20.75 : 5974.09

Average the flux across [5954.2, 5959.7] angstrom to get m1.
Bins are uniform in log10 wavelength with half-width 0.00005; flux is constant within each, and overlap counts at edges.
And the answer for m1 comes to 19.8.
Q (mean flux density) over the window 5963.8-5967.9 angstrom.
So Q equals 22.4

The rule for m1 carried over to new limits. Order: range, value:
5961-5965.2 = 22.3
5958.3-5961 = 20.6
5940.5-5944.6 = 19.3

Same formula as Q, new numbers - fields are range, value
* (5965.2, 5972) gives 22.6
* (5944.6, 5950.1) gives 21.2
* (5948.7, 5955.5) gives 20.9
